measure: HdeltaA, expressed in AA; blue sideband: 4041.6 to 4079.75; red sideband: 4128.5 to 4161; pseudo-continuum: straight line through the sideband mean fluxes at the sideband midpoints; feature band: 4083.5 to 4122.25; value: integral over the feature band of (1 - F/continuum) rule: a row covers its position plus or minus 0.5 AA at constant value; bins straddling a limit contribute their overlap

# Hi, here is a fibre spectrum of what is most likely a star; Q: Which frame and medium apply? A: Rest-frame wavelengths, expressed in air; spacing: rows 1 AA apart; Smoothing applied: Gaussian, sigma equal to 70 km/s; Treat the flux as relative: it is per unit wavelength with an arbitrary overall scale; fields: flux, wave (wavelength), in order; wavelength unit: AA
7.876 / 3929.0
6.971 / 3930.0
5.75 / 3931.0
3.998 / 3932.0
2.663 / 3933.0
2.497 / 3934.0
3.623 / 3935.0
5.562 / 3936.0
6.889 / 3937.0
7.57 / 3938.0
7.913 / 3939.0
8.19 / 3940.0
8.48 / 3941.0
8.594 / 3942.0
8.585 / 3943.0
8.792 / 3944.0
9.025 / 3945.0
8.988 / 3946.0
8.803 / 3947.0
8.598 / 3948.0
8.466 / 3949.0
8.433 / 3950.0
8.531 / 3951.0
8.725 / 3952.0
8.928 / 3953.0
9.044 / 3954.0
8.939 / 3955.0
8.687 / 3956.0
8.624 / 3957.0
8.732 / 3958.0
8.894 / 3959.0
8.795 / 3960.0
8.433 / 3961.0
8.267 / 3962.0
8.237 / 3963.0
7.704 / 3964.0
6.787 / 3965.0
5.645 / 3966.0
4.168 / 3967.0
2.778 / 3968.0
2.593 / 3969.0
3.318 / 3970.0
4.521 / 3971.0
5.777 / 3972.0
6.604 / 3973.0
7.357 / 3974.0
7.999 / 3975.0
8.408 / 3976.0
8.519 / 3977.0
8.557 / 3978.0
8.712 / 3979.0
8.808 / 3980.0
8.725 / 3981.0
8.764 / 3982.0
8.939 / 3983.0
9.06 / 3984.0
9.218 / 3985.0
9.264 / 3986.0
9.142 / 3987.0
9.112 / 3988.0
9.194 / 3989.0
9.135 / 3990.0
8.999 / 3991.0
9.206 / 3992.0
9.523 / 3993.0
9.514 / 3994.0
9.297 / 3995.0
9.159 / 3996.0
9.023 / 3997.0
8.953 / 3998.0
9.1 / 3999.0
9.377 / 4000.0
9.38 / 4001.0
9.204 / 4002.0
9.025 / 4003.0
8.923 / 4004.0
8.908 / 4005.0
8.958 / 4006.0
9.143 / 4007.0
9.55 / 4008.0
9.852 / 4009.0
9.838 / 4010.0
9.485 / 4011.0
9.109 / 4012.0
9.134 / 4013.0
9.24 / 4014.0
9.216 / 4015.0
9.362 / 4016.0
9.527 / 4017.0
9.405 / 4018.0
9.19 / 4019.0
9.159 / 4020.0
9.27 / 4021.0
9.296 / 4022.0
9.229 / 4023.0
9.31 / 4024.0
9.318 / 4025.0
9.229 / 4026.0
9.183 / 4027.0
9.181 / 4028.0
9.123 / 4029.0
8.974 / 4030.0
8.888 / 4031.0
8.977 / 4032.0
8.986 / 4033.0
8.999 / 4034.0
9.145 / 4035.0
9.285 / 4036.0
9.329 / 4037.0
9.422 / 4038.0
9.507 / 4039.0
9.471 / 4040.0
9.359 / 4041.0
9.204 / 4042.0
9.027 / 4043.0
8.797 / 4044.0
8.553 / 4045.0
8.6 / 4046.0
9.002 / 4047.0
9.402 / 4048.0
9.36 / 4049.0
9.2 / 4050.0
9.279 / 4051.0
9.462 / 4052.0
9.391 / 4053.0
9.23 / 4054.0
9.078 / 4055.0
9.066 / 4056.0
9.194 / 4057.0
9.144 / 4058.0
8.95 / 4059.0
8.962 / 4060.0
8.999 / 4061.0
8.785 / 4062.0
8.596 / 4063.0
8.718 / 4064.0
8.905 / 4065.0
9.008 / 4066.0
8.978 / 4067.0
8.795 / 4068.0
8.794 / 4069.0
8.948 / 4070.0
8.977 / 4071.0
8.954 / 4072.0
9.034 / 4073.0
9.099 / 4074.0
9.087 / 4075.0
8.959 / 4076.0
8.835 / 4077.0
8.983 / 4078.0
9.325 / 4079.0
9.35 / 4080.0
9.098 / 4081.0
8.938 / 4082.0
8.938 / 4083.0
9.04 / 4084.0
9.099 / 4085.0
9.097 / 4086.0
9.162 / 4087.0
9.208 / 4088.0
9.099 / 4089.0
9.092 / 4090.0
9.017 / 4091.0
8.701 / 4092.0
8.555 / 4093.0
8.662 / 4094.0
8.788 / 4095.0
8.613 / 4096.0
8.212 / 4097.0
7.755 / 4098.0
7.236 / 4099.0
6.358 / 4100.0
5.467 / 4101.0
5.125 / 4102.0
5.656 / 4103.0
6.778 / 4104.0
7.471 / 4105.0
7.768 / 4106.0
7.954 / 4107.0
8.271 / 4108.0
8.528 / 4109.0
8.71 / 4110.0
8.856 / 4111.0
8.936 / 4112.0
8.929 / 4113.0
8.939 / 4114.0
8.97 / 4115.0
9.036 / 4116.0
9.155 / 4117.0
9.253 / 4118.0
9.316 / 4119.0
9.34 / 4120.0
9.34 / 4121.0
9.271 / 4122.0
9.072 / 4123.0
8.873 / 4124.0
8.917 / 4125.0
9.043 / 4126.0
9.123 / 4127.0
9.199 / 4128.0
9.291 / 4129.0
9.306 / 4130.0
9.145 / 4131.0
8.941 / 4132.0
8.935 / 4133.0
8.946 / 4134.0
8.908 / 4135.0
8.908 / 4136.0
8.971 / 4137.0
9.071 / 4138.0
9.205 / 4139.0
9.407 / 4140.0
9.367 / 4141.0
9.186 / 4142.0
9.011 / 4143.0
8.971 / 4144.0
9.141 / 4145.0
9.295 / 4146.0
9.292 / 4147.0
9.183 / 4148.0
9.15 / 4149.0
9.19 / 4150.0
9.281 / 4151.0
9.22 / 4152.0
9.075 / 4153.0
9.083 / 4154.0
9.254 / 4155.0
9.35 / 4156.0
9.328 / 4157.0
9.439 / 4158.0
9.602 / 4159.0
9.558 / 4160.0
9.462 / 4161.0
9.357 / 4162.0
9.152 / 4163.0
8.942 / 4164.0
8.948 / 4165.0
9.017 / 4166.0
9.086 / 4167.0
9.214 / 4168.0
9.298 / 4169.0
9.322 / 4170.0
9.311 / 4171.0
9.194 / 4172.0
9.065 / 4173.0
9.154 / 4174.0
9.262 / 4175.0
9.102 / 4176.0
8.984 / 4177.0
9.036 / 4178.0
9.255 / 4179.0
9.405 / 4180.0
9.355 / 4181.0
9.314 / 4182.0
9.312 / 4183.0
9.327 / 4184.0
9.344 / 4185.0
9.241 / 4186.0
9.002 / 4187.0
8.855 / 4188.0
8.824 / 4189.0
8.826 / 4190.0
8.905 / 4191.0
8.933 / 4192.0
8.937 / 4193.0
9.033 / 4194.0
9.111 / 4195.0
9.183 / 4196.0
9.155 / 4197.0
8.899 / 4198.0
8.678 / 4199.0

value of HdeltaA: 3.1 AA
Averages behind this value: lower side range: 9.02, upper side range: 9.19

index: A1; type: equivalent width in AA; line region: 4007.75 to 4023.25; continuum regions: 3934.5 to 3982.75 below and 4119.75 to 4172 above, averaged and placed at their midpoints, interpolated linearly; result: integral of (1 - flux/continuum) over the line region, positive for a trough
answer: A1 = -2.45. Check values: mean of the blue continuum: 7.61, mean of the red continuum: 9.18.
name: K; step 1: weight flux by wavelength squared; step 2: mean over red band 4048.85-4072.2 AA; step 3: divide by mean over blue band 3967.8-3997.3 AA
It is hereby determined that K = 1.17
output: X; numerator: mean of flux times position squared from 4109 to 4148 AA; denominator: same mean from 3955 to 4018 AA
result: 1.16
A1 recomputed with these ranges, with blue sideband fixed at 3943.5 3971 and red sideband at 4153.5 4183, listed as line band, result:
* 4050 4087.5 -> -2.5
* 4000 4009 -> -1.4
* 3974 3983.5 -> -0.9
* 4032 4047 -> -1.6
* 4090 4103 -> 1.5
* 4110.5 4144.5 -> -0.6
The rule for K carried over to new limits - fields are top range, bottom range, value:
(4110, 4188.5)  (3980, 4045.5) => 1.07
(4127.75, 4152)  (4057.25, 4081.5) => 1.05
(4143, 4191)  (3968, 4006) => 1.21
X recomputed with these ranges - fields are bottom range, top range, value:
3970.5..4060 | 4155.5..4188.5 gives 1.11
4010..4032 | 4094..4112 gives 0.85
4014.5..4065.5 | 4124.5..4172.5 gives 1.06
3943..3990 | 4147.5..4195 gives 1.28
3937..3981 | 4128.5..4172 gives 1.31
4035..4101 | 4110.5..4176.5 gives 1.07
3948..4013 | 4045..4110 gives 1.09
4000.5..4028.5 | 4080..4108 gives 0.91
